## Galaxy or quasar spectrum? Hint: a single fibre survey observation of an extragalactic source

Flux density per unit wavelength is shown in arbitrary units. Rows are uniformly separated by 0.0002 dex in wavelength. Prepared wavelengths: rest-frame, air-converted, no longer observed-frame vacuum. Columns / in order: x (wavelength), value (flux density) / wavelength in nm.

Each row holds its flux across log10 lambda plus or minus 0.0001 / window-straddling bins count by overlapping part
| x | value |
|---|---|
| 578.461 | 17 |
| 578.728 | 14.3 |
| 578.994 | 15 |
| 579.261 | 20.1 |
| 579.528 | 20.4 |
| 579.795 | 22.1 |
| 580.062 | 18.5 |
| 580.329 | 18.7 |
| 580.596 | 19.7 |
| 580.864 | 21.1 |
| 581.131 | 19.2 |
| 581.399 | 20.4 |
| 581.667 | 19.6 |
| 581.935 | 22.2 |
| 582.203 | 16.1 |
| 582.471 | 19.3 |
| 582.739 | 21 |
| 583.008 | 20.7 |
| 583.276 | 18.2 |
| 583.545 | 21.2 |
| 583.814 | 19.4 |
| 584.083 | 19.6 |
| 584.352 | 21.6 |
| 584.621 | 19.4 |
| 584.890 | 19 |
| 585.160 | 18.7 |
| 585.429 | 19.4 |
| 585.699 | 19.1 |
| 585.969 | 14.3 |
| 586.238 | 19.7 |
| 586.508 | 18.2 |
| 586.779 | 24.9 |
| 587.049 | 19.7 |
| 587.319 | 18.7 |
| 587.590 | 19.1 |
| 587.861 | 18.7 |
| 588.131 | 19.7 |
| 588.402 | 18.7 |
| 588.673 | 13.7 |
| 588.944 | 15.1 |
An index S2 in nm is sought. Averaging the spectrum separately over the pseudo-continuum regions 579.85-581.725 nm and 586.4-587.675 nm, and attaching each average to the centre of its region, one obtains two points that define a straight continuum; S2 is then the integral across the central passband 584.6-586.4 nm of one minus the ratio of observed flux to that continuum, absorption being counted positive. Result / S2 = 0.15 nm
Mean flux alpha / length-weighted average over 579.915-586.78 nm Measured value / 19.5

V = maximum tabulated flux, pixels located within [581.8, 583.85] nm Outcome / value 22.2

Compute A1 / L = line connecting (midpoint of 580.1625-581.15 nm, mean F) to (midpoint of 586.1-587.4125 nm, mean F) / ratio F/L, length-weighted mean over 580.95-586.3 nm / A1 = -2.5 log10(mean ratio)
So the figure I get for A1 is 0.03 mag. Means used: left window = 19.7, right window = 20.3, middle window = 19.4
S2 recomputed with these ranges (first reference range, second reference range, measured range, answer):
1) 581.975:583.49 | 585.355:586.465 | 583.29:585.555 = -0.124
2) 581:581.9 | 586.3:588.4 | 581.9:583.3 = 0.031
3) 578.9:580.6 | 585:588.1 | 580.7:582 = -0.077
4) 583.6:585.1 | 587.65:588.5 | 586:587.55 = -0.036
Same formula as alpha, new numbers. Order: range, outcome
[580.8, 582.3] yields 19.8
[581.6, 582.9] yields 19.7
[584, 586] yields 19.1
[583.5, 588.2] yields 19.4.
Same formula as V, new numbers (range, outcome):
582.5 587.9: 24.9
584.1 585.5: 21.6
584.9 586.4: 19.7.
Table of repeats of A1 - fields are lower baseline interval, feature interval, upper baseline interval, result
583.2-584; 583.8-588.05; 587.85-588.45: 0.00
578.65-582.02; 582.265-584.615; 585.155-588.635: -0.04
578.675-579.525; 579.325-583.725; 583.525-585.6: -0.09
